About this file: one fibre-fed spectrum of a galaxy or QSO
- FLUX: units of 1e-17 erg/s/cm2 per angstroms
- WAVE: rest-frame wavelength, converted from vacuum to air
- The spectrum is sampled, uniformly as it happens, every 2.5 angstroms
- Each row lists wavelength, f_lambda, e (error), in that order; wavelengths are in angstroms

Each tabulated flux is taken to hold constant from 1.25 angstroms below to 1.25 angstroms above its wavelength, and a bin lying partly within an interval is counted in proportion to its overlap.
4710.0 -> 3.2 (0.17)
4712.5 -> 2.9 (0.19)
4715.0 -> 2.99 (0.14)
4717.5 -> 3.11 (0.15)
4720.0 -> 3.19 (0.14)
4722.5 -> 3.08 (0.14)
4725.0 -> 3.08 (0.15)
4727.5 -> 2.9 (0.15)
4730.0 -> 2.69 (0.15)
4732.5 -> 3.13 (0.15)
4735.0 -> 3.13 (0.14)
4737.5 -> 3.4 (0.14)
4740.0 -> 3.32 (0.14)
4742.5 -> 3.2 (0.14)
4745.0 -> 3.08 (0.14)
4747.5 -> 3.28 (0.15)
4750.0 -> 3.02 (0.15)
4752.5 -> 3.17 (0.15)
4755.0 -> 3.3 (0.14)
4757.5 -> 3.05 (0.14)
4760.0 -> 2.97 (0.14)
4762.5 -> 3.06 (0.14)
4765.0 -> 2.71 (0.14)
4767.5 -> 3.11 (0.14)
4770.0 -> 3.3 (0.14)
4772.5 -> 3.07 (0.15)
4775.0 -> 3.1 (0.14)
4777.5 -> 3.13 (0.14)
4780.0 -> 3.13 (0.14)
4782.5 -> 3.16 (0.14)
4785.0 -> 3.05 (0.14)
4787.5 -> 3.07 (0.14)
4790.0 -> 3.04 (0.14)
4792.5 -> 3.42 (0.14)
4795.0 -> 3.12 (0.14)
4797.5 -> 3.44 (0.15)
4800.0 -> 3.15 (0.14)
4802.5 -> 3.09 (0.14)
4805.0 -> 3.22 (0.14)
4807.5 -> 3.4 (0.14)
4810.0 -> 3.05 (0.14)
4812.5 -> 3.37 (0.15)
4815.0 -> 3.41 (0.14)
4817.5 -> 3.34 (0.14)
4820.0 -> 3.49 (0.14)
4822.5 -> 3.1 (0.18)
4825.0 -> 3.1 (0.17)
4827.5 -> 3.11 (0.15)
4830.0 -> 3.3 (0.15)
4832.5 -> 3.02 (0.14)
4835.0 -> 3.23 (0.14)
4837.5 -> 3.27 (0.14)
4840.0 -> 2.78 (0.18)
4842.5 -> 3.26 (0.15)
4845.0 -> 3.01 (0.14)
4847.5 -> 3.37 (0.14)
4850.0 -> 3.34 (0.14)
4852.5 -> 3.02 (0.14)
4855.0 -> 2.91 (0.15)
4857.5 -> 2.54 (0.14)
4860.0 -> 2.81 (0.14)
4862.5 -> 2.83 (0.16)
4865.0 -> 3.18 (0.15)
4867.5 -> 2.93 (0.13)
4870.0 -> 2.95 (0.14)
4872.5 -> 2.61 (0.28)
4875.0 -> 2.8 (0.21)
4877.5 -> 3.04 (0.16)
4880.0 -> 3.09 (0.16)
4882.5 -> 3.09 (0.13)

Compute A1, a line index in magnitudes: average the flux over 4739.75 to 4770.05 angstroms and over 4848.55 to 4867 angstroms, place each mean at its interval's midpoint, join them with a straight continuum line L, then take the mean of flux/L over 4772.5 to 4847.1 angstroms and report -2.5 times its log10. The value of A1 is -0.057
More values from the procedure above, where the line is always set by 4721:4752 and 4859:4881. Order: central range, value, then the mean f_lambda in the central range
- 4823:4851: -0.07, 3.16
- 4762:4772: 0.01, 3.05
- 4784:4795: -0.04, 3.14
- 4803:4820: -0.10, 3.3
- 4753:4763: -0.01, 3.1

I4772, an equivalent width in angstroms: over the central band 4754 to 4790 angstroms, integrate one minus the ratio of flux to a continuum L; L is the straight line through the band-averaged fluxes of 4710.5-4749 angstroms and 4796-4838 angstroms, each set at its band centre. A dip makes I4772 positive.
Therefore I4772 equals 0.96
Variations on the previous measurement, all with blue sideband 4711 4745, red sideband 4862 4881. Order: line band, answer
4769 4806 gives -1.7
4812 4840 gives -2.3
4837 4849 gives -0.7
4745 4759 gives -0.4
